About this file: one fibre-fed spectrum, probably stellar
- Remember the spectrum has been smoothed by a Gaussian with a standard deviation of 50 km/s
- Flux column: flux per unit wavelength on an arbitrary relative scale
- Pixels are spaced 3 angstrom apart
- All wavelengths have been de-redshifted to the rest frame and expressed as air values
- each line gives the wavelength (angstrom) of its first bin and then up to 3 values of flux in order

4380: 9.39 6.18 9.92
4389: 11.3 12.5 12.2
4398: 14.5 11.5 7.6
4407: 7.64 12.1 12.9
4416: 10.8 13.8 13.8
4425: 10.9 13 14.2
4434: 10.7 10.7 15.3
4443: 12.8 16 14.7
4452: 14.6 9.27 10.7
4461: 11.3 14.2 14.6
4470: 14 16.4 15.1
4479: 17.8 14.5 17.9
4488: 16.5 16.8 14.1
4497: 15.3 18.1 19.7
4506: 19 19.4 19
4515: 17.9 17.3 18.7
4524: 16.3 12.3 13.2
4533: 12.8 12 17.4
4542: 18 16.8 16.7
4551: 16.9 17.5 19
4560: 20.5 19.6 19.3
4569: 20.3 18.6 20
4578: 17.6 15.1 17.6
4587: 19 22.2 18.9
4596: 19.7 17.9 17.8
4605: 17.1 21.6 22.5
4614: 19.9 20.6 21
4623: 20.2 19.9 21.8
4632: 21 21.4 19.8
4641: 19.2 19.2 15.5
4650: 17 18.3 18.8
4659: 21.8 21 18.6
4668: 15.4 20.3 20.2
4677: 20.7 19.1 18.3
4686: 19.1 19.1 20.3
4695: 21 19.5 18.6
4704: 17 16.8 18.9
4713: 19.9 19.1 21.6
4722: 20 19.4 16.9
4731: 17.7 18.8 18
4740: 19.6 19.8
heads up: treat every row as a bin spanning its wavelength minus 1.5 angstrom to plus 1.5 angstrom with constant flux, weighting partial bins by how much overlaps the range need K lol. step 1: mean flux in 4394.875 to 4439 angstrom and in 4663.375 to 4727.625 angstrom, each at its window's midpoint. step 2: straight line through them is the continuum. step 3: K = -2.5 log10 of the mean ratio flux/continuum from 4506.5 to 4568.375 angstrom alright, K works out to -0.15 mag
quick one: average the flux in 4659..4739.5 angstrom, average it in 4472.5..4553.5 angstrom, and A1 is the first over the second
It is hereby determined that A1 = 1.2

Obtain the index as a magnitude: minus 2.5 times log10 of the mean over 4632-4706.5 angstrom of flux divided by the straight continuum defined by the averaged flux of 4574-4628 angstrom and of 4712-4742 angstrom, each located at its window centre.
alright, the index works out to 0.01 mag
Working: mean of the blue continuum 19.4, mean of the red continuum 19.1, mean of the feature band 19.1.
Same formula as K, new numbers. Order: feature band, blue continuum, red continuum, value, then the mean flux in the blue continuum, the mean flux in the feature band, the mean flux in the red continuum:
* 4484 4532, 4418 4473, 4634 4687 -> -0.143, 13.1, 16.9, 19.1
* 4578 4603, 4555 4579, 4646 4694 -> 0.046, 19.4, 18.5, 19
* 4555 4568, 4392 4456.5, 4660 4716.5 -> -0.226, 12.3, 19.5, 19.1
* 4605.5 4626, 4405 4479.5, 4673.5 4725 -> -0.196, 13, 20.7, 19.3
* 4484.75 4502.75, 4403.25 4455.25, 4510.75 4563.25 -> -0.110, 12.4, 16.6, 16.7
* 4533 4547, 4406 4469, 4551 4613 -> 0.097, 12.6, 15.7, 19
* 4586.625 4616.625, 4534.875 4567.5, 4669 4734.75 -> -0.089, 17.7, 19.7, 19.2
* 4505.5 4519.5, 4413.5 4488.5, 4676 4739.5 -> -0.229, 13.7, 18.5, 19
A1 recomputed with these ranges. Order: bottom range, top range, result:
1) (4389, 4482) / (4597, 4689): 1.52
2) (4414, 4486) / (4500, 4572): 1.28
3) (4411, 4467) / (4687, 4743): 1.49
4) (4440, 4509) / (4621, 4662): 1.29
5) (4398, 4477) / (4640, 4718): 1.50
